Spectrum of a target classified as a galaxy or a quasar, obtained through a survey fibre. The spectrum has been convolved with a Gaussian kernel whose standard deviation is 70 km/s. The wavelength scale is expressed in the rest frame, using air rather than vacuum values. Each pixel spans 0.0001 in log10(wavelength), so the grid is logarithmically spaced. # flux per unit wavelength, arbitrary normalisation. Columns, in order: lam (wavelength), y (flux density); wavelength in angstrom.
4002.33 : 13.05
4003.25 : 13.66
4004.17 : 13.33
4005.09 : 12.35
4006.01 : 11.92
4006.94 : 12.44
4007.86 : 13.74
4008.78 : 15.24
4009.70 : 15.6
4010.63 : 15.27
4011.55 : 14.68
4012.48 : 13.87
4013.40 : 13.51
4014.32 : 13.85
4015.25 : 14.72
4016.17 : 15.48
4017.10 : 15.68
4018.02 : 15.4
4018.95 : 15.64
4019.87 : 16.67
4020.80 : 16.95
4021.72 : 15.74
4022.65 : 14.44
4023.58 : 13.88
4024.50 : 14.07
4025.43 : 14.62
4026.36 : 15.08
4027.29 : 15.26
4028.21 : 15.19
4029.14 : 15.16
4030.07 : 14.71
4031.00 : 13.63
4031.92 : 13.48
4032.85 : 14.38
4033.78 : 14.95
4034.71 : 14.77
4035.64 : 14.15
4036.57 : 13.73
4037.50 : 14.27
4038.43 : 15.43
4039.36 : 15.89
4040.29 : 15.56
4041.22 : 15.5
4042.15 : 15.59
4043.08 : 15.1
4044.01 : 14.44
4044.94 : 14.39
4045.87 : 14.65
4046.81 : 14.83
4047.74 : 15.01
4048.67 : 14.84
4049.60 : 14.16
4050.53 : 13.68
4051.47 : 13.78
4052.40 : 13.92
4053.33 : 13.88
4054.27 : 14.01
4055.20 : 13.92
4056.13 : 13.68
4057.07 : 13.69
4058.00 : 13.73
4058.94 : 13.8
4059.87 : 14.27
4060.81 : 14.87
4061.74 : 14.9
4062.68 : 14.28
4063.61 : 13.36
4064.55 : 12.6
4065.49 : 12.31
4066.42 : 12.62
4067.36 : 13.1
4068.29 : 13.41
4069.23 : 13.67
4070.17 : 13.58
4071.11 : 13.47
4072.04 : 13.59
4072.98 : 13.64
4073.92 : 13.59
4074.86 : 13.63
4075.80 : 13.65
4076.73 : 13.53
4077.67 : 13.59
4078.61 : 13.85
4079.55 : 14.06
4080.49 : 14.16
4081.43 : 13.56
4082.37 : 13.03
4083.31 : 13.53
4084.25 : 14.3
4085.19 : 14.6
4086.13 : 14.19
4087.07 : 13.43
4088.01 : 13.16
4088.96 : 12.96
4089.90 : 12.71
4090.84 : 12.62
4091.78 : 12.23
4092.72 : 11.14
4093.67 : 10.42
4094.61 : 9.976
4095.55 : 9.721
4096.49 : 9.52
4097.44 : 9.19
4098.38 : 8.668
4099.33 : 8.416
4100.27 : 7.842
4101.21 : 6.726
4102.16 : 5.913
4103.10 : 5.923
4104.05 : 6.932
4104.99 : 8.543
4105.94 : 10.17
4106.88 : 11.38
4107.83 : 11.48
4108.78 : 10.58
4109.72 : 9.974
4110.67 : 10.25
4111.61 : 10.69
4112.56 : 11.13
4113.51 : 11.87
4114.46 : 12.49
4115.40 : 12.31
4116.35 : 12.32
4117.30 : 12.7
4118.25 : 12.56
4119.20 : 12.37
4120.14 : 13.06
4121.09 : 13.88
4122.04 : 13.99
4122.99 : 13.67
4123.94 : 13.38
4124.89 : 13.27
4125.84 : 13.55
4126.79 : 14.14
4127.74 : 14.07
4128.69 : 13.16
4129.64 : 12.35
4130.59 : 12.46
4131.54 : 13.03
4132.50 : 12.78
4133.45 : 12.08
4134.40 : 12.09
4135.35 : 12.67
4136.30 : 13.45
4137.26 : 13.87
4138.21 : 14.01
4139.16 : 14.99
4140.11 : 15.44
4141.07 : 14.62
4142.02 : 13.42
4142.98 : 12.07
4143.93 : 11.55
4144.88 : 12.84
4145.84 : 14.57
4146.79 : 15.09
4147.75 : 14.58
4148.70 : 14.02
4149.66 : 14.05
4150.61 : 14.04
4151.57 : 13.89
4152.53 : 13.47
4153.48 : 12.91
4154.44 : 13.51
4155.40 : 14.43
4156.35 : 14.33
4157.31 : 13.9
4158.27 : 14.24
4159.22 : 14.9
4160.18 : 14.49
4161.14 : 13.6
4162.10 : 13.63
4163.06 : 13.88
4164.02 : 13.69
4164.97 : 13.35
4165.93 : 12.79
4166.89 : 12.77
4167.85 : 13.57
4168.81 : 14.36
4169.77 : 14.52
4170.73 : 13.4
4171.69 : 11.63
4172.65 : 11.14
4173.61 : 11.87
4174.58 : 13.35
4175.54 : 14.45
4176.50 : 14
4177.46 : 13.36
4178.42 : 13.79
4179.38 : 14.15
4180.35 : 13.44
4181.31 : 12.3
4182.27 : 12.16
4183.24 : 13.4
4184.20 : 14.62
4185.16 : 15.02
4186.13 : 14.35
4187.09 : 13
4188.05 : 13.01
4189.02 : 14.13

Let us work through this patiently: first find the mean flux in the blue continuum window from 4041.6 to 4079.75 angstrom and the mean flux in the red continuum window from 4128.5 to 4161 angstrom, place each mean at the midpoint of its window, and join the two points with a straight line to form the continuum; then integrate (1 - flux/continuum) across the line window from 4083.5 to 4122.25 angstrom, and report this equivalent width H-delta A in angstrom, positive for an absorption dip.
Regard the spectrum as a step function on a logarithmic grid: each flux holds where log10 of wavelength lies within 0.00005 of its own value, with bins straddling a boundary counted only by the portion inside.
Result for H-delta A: 7.7 angstrom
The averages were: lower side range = 13.9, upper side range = 13.6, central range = 11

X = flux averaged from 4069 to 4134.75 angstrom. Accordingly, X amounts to 12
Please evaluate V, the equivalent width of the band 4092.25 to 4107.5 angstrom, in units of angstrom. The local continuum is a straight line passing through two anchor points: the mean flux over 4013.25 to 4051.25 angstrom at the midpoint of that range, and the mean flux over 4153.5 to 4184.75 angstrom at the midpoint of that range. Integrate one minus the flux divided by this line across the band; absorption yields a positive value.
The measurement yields 5.79 angstrom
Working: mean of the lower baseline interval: 14.8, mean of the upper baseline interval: 13.5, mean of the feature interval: 8.8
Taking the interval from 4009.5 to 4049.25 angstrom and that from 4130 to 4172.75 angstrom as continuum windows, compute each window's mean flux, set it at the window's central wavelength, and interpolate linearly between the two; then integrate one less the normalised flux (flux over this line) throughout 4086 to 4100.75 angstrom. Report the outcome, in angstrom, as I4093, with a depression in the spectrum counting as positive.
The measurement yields 3.4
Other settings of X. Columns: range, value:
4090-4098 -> 10.7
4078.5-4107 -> 11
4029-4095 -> 13.8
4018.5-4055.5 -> 14.7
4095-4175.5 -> 12.4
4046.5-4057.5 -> 14.1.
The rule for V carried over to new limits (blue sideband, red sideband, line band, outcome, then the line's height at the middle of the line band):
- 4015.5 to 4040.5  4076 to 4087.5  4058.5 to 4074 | 0.6 angstrom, 14.2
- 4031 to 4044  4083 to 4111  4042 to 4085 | -3.4 angstrom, 12.9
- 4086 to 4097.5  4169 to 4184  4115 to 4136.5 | -1.3 angstrom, 12.3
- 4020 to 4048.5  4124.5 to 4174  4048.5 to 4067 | 1.0 angstrom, 14.6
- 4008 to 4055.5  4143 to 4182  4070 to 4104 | 5.9 angstrom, 14.3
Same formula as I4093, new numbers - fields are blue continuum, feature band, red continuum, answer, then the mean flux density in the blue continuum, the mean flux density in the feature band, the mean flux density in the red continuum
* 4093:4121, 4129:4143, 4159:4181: -2.0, 10.2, 13.3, 13.5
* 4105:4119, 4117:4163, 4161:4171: -3.9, 11.3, 13.6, 13.6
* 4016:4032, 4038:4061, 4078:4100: -0.9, 15.1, 14.5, 12.1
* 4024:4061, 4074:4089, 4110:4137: -0.1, 14.5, 13.7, 12.7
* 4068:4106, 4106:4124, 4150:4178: 0.5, 11.7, 12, 13.6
